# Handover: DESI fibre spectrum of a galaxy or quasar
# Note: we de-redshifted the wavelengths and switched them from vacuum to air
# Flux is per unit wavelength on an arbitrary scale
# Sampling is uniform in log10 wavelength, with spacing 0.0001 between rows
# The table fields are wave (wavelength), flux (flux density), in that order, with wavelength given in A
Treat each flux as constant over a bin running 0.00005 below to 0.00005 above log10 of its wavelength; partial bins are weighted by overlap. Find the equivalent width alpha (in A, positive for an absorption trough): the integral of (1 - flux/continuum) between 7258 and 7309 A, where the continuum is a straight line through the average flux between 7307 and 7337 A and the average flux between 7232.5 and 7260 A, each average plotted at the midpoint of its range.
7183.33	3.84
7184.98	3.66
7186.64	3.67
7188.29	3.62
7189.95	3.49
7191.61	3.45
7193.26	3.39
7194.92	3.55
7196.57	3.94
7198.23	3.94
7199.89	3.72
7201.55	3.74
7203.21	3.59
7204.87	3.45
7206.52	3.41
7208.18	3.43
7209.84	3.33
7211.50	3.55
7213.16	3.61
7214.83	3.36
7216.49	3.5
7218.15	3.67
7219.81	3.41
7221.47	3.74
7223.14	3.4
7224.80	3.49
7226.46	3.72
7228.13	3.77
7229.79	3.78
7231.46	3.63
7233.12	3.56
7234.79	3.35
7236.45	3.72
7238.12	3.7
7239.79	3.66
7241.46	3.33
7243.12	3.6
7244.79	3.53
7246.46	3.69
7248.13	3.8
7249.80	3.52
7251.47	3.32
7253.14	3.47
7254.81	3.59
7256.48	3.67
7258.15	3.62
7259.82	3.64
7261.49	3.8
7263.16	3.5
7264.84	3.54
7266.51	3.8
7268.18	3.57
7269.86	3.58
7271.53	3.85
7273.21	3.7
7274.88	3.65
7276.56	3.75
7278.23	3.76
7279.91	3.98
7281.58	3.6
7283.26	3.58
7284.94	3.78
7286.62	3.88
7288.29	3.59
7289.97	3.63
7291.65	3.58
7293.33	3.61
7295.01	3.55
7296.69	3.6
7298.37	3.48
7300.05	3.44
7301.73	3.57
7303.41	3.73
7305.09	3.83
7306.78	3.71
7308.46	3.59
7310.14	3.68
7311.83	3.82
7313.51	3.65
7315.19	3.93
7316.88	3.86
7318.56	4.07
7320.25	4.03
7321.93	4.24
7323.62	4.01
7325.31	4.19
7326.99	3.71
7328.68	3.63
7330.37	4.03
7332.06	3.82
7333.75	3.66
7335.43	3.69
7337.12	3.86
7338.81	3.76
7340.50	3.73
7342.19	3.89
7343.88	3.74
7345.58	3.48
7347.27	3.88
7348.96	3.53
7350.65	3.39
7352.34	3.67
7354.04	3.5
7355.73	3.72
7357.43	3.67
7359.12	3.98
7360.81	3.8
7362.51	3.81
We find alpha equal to 0.68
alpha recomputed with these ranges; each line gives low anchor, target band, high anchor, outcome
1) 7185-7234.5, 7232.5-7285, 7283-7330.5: 0.6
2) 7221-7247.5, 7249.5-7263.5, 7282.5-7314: 0.2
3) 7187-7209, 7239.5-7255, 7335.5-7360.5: 0.4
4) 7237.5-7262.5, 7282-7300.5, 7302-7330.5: 0.7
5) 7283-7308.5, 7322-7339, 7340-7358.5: -1.0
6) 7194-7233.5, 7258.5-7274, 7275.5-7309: -0.1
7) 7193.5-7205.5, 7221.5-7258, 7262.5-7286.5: 1.0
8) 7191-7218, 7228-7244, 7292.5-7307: -0.1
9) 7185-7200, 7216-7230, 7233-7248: 0.0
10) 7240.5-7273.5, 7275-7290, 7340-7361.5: -0.4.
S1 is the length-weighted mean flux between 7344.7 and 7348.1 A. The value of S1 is 3.67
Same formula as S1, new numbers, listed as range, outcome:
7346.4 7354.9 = 3.6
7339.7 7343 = 3.81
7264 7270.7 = 3.62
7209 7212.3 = 3.44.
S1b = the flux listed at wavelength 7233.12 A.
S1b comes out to 3.56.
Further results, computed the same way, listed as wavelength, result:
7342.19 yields 3.89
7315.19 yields 3.93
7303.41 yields 3.73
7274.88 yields 3.65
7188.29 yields 3.62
